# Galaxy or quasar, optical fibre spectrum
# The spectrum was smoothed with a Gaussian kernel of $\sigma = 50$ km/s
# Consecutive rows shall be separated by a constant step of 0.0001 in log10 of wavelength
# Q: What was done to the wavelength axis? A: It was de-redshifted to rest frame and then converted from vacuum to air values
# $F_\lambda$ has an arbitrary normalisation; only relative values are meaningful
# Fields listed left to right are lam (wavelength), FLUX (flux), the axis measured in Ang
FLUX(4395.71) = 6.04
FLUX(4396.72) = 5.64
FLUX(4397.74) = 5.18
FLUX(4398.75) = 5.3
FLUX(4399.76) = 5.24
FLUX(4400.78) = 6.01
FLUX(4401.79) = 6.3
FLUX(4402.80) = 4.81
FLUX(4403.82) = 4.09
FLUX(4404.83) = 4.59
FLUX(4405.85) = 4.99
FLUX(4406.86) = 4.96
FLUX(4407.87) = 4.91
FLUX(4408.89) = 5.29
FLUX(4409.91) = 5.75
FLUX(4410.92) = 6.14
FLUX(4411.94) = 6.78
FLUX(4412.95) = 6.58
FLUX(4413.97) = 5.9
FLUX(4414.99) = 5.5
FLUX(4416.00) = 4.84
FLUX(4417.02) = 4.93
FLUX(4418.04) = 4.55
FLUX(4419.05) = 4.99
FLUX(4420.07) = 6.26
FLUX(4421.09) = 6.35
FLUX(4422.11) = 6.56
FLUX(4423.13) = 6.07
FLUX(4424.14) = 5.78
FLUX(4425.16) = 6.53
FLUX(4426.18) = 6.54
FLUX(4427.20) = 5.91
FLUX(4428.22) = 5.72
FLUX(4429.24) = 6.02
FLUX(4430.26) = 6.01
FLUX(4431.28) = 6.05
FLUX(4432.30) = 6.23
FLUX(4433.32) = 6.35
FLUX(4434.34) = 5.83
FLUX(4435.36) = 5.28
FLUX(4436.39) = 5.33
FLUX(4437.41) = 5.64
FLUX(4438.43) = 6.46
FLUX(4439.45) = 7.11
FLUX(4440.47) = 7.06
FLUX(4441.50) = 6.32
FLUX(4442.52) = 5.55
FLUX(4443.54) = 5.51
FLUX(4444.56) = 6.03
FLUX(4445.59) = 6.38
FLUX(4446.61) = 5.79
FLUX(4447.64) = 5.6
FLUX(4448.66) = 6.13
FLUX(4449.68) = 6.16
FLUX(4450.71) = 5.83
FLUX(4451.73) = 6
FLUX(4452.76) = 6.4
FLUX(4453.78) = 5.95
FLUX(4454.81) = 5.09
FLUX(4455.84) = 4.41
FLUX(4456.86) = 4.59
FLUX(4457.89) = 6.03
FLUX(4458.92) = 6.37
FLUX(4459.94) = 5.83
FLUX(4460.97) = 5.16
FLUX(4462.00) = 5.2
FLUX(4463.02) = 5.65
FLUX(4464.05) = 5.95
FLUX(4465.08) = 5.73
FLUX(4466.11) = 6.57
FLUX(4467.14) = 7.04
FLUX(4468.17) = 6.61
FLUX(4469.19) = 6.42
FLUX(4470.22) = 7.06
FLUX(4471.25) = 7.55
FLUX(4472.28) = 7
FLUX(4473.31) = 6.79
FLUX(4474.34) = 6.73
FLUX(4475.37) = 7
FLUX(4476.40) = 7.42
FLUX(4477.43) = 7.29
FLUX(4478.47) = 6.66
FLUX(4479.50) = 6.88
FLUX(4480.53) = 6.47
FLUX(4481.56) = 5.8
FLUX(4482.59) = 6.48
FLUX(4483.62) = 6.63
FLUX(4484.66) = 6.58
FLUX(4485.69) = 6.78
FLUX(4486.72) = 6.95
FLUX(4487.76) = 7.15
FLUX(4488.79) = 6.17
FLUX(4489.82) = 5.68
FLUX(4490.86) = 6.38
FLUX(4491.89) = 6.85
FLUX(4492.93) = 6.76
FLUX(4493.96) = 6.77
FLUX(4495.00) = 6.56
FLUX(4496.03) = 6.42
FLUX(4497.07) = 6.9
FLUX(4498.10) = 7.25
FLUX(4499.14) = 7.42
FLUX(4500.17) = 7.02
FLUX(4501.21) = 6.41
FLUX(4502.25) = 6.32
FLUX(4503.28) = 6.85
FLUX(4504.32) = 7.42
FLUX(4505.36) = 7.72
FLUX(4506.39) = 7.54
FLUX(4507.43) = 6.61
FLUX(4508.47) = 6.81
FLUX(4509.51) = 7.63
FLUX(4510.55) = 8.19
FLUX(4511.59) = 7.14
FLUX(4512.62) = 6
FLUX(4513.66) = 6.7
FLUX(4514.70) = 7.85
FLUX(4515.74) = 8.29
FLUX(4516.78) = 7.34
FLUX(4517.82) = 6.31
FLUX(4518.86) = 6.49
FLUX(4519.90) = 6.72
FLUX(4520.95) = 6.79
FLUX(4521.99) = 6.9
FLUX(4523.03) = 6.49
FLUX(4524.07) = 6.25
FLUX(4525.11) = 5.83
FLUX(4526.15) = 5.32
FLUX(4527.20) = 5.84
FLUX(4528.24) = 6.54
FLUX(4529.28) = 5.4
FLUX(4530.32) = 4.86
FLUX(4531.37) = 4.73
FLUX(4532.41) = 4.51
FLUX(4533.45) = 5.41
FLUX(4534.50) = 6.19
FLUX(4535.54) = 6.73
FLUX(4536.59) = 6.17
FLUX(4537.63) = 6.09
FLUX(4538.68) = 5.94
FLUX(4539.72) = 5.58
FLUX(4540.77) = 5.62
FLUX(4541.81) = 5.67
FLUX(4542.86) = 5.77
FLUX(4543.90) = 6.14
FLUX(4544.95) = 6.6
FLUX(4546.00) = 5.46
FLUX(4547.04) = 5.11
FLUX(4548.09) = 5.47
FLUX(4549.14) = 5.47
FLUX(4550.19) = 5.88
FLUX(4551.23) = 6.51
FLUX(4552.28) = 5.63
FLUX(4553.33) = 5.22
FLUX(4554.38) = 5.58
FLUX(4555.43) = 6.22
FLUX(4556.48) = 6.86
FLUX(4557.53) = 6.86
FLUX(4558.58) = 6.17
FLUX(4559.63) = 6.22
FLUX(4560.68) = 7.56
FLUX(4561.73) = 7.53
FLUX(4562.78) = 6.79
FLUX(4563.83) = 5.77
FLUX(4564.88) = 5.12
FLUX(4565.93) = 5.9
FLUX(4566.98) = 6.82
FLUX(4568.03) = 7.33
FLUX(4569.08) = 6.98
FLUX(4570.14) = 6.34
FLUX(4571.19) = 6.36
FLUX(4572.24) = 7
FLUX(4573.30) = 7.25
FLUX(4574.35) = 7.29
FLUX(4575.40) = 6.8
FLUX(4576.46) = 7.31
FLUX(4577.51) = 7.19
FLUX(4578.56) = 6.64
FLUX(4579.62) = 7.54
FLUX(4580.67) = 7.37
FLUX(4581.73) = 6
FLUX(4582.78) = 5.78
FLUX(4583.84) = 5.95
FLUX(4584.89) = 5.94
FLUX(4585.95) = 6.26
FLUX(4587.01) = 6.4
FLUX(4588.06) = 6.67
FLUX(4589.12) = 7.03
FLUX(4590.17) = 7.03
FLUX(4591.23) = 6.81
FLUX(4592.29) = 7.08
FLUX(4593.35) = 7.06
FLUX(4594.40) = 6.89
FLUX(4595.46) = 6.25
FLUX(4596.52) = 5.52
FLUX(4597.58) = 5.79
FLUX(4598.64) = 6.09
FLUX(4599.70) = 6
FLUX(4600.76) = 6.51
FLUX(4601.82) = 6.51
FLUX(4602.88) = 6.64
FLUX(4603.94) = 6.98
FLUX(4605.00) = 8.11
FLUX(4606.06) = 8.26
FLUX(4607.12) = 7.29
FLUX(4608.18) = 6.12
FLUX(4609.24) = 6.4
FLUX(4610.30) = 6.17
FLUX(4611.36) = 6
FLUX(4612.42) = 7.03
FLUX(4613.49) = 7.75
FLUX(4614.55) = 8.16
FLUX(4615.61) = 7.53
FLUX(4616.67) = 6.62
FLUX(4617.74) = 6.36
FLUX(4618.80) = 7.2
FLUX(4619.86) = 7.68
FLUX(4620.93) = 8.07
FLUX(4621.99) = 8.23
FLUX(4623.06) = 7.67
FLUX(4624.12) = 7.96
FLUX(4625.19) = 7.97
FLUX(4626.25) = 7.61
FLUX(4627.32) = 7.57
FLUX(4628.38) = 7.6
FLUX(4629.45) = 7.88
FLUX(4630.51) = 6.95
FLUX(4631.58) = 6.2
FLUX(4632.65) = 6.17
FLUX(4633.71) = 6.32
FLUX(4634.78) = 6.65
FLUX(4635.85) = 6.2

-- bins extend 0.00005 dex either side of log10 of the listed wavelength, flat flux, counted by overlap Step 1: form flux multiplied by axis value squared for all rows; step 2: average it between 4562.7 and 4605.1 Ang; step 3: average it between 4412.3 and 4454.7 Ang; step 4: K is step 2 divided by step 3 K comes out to 1.19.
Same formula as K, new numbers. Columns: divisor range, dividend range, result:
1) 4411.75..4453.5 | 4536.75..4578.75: 1.12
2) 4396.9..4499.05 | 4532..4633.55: 1.16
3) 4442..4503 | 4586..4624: 1.16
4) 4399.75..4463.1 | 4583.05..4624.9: 1.29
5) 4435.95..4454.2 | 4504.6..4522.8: 1.21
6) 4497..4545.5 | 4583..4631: 1.12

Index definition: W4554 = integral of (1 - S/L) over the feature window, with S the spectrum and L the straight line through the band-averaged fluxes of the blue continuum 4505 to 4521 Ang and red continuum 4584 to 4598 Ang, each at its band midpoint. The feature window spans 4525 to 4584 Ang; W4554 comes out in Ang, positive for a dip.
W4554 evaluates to 5.3 Ang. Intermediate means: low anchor 7.14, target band 6.18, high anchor 6.51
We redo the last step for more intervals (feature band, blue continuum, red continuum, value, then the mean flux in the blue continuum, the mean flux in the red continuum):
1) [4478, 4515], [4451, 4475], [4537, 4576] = -4.0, 6.1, 6.24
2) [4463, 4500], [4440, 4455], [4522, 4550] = -4.9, 6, 5.76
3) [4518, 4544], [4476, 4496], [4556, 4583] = 3.0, 6.63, 6.73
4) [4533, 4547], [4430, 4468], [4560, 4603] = 1.0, 5.91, 6.61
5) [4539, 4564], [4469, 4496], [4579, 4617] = 2.4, 6.72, 6.71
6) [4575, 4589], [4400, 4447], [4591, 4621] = 0.2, 5.79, 6.84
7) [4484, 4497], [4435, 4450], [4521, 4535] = -1.6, 6.03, 5.75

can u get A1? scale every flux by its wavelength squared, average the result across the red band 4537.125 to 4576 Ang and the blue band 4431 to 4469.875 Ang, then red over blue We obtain 1.1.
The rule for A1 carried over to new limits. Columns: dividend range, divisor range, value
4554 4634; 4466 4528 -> 1.05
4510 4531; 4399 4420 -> 1.28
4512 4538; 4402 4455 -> 1.12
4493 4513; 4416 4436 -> 1.24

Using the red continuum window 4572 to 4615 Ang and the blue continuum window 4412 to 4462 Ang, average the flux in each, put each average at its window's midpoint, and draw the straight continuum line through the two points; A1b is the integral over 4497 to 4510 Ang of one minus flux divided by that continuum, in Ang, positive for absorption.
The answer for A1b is -1.7 Ang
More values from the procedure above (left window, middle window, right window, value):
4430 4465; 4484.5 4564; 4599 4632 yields 0.52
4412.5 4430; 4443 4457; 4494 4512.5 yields 1.15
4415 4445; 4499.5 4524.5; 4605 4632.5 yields -1.85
